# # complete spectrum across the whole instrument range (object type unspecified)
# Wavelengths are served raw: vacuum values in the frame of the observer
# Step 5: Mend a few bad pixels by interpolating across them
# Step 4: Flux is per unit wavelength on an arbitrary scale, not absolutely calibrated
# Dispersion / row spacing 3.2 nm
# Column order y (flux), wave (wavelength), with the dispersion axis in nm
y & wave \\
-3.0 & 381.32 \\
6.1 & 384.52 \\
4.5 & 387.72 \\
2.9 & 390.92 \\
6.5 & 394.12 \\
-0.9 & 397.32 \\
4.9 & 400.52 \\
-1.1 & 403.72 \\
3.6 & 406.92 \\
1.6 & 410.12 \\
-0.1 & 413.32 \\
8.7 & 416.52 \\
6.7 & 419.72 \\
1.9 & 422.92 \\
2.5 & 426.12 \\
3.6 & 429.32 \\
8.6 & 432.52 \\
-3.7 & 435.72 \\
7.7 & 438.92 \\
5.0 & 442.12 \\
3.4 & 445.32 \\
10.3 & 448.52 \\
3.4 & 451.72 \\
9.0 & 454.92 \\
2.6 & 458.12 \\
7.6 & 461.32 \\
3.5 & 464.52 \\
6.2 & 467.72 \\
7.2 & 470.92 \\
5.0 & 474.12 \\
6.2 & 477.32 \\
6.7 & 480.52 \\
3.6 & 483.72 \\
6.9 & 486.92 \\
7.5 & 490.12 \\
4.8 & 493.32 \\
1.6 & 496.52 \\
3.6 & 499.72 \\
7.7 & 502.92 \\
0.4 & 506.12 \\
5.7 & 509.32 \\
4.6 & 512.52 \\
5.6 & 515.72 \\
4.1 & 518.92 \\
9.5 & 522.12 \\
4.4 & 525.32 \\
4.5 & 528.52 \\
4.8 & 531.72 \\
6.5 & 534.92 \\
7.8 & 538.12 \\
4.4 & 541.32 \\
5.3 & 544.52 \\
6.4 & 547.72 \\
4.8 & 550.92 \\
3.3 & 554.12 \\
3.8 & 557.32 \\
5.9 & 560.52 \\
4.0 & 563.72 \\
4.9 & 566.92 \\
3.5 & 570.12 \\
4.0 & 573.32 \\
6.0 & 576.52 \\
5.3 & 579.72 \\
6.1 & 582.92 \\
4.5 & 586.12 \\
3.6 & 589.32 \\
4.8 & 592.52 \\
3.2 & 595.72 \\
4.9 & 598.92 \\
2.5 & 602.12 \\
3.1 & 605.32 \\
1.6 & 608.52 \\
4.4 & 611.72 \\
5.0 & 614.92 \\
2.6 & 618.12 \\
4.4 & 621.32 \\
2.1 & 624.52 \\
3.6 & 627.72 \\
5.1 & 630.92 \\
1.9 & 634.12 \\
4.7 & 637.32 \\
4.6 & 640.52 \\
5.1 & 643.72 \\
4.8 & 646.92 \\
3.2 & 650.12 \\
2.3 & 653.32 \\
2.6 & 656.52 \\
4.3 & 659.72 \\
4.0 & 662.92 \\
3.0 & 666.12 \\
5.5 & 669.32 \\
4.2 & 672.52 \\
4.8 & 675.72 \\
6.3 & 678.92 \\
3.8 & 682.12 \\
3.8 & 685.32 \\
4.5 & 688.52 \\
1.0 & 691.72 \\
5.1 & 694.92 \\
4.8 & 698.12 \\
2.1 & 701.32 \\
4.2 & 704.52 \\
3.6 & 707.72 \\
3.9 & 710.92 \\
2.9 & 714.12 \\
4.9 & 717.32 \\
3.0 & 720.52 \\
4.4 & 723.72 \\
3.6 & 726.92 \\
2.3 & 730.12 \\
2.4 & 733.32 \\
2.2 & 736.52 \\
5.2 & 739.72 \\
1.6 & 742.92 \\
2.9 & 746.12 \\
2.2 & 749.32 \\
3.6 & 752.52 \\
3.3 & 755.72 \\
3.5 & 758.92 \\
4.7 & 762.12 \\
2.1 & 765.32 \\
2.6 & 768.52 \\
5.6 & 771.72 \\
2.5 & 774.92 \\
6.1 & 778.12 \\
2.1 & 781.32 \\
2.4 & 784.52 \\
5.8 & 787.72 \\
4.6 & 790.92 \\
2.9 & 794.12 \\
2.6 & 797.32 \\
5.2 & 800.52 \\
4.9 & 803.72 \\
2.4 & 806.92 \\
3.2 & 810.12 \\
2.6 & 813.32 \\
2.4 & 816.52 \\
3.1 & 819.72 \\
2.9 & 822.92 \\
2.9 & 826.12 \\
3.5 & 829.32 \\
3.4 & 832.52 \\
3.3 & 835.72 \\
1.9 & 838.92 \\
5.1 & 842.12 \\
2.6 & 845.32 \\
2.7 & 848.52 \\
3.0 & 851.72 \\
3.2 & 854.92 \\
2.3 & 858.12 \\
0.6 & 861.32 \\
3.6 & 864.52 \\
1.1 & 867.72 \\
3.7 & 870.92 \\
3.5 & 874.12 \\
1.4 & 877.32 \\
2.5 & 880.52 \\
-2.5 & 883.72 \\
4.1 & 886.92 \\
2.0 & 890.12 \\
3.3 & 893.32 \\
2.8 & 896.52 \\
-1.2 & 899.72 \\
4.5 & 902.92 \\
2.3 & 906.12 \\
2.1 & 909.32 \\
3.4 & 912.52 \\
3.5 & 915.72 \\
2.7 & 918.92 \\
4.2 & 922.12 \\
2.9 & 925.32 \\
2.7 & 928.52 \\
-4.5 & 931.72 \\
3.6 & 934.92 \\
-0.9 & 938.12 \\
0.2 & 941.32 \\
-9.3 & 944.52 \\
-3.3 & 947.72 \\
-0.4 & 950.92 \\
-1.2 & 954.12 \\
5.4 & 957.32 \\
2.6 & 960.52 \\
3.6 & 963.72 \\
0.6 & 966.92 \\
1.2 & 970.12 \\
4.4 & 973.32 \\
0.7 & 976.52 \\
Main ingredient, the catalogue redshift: 0.17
